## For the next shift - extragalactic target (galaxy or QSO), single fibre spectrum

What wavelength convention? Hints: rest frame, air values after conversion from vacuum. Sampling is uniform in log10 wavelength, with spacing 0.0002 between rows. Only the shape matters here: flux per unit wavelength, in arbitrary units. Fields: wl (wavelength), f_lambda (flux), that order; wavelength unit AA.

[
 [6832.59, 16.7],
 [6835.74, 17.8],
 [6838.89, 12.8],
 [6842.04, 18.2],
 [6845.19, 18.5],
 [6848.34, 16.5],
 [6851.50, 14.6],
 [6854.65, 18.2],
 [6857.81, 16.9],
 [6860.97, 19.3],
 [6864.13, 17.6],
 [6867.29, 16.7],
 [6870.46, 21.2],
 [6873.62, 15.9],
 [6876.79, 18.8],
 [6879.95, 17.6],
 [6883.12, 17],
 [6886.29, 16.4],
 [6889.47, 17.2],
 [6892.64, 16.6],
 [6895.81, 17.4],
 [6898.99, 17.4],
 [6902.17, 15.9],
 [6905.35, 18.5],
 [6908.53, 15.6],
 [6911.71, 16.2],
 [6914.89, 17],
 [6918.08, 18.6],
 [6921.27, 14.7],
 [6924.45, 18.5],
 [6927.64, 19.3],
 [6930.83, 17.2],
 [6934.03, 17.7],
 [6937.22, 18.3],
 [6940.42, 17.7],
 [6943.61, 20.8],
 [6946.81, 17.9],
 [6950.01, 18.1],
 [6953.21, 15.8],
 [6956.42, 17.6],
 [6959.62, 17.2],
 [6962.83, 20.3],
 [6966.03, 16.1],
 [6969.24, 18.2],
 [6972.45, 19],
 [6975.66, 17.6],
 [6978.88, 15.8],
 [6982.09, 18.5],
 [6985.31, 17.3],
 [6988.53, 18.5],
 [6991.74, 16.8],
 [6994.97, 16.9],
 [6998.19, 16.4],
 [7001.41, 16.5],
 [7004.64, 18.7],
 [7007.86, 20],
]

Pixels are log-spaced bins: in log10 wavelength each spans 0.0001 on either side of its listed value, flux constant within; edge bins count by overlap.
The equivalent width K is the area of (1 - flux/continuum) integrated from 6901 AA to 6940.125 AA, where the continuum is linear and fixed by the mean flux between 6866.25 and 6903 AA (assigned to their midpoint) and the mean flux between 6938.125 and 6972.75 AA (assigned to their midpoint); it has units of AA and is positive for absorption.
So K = 0.9 AA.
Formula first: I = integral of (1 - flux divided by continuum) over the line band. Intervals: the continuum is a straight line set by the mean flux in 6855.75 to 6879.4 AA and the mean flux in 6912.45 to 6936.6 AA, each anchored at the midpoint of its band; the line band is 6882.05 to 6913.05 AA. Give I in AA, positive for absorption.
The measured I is 1.7 AA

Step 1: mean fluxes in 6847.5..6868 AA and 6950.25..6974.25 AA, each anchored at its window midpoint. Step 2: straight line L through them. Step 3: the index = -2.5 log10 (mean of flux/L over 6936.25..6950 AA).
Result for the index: -0.058 mag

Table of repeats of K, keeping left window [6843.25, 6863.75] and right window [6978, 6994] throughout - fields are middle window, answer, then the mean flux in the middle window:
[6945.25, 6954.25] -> 0.0 AA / 17.4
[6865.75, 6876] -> -0.4 AA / 18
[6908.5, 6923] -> 0.7 AA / 16.5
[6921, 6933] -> -0.2 AA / 17.7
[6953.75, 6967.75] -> -0.2 AA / 17.7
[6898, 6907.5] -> 0.1 AA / 17.2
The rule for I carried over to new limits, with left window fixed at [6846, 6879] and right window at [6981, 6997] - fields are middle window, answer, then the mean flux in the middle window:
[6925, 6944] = -0.9 AA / 18.4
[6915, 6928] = 0.0 AA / 17.5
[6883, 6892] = 0.4 AA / 16.8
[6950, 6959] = 0.3 AA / 17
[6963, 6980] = -0.1 AA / 17.6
